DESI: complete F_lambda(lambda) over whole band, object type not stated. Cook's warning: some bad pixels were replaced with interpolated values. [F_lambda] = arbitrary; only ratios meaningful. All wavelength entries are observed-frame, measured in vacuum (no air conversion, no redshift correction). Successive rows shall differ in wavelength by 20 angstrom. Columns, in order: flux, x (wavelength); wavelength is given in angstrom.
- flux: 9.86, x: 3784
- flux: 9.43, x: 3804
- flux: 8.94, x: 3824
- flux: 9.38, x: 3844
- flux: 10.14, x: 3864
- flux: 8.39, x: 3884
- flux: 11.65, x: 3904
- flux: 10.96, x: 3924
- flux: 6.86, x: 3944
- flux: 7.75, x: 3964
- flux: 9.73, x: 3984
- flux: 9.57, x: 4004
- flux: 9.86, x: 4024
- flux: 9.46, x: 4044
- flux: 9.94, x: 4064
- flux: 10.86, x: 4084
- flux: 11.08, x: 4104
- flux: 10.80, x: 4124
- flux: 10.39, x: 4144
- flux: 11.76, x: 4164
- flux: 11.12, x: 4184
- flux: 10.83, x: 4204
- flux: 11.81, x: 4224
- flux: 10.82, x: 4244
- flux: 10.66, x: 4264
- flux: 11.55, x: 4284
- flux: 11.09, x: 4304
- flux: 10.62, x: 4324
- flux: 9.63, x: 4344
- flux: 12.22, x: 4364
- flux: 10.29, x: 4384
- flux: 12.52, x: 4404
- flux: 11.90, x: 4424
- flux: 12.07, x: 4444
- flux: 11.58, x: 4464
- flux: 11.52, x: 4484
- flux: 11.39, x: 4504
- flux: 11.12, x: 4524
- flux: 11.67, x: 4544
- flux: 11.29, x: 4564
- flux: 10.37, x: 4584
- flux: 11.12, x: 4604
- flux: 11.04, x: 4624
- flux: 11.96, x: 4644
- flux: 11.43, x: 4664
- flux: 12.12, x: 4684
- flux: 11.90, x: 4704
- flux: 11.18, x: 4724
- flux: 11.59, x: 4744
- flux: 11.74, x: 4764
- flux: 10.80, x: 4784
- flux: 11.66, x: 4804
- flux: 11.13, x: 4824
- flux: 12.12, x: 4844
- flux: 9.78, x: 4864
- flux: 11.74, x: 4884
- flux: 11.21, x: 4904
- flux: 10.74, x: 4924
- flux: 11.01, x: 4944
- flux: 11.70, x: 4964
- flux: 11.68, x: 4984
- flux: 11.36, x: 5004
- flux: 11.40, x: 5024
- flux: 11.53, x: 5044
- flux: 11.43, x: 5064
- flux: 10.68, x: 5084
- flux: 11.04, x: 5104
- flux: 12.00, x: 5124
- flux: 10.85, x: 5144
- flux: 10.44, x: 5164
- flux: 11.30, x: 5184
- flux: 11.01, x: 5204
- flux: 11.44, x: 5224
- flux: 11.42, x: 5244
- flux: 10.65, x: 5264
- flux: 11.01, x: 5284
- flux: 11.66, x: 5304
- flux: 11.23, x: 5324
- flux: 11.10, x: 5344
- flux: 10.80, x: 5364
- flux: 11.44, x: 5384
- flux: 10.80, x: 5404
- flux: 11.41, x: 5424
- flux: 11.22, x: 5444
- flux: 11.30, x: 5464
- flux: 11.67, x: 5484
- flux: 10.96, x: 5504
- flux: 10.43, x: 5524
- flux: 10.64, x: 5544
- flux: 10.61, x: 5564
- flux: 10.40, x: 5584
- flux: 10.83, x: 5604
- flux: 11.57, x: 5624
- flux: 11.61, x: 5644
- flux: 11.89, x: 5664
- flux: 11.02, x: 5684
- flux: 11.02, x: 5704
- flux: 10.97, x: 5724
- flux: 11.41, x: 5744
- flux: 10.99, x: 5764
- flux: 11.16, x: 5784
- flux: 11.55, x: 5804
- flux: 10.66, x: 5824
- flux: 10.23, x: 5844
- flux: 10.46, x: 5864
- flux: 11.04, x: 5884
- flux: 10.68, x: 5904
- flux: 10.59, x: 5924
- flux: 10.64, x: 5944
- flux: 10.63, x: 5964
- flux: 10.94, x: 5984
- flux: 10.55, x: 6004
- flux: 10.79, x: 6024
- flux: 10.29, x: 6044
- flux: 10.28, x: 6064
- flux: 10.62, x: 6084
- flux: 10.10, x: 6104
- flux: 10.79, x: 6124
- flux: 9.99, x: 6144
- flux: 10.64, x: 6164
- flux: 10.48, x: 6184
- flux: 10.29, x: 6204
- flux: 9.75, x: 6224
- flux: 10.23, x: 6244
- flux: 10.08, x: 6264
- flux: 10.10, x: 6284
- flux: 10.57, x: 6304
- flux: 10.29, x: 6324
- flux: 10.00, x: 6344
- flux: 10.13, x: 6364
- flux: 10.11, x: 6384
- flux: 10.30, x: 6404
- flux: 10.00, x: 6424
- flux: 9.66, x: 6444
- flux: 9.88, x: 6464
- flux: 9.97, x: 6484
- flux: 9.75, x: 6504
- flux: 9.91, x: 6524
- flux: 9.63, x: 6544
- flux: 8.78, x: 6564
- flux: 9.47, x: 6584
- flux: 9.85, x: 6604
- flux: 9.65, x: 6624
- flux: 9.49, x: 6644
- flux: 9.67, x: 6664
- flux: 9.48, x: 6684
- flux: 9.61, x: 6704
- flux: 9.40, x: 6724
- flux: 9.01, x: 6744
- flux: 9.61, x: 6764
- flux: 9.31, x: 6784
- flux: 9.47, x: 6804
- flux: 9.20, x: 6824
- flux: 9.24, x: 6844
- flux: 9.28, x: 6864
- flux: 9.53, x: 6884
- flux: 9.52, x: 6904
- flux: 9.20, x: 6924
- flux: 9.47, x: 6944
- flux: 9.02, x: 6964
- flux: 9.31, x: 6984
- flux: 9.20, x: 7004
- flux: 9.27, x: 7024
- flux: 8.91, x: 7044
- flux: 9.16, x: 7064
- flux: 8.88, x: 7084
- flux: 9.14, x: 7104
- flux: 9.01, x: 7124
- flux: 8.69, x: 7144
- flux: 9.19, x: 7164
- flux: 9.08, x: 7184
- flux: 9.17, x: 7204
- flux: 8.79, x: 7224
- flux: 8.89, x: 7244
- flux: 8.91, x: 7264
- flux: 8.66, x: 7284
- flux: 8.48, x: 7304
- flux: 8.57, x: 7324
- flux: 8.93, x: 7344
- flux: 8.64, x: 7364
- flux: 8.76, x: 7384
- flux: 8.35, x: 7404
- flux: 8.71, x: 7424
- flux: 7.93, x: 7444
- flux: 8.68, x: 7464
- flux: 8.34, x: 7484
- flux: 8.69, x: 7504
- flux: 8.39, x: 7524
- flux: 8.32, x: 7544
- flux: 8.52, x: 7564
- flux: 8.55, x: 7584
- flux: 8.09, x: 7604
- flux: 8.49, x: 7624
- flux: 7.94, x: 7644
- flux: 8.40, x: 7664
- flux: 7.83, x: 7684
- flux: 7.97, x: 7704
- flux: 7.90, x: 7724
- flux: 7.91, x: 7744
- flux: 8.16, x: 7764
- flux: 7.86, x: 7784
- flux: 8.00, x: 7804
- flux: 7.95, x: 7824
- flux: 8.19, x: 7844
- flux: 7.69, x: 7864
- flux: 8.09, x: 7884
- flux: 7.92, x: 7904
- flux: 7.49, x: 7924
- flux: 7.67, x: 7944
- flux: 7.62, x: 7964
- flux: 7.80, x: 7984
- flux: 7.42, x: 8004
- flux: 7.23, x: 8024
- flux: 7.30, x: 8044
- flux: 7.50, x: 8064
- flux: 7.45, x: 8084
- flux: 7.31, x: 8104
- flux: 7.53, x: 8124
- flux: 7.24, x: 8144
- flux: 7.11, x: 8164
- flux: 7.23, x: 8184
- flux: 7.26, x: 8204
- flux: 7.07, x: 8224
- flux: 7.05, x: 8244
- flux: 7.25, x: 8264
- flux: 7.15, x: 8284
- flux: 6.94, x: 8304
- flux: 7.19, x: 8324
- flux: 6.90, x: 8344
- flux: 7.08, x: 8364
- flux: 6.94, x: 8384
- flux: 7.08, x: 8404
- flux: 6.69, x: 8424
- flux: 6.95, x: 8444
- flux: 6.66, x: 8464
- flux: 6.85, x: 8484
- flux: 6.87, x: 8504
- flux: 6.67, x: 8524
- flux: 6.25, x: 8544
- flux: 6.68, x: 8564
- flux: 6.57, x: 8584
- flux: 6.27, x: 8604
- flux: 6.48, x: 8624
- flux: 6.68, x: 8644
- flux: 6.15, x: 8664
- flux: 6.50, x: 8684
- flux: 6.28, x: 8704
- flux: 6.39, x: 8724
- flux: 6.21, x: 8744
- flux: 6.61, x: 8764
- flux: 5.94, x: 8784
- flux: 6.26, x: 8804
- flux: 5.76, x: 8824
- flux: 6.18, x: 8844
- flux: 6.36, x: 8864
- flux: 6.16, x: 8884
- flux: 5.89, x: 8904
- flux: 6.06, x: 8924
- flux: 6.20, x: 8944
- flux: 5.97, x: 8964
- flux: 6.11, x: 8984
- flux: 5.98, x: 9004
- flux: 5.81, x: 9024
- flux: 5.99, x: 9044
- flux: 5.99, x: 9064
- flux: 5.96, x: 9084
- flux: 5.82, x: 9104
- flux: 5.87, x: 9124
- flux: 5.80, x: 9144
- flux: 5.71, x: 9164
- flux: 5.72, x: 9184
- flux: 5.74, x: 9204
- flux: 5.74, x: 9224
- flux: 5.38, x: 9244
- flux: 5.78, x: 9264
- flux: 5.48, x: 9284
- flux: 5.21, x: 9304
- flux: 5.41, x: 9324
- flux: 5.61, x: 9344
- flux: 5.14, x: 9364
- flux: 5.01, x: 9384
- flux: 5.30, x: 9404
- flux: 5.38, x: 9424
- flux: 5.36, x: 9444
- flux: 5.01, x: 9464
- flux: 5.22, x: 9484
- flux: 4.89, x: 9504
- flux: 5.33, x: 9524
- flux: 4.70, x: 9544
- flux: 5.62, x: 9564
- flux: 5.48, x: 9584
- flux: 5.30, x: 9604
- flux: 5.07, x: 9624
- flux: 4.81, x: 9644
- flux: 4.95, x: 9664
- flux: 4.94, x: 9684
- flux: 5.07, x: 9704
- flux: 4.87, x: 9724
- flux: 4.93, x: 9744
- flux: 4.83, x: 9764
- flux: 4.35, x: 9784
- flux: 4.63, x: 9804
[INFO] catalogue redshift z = 0.00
